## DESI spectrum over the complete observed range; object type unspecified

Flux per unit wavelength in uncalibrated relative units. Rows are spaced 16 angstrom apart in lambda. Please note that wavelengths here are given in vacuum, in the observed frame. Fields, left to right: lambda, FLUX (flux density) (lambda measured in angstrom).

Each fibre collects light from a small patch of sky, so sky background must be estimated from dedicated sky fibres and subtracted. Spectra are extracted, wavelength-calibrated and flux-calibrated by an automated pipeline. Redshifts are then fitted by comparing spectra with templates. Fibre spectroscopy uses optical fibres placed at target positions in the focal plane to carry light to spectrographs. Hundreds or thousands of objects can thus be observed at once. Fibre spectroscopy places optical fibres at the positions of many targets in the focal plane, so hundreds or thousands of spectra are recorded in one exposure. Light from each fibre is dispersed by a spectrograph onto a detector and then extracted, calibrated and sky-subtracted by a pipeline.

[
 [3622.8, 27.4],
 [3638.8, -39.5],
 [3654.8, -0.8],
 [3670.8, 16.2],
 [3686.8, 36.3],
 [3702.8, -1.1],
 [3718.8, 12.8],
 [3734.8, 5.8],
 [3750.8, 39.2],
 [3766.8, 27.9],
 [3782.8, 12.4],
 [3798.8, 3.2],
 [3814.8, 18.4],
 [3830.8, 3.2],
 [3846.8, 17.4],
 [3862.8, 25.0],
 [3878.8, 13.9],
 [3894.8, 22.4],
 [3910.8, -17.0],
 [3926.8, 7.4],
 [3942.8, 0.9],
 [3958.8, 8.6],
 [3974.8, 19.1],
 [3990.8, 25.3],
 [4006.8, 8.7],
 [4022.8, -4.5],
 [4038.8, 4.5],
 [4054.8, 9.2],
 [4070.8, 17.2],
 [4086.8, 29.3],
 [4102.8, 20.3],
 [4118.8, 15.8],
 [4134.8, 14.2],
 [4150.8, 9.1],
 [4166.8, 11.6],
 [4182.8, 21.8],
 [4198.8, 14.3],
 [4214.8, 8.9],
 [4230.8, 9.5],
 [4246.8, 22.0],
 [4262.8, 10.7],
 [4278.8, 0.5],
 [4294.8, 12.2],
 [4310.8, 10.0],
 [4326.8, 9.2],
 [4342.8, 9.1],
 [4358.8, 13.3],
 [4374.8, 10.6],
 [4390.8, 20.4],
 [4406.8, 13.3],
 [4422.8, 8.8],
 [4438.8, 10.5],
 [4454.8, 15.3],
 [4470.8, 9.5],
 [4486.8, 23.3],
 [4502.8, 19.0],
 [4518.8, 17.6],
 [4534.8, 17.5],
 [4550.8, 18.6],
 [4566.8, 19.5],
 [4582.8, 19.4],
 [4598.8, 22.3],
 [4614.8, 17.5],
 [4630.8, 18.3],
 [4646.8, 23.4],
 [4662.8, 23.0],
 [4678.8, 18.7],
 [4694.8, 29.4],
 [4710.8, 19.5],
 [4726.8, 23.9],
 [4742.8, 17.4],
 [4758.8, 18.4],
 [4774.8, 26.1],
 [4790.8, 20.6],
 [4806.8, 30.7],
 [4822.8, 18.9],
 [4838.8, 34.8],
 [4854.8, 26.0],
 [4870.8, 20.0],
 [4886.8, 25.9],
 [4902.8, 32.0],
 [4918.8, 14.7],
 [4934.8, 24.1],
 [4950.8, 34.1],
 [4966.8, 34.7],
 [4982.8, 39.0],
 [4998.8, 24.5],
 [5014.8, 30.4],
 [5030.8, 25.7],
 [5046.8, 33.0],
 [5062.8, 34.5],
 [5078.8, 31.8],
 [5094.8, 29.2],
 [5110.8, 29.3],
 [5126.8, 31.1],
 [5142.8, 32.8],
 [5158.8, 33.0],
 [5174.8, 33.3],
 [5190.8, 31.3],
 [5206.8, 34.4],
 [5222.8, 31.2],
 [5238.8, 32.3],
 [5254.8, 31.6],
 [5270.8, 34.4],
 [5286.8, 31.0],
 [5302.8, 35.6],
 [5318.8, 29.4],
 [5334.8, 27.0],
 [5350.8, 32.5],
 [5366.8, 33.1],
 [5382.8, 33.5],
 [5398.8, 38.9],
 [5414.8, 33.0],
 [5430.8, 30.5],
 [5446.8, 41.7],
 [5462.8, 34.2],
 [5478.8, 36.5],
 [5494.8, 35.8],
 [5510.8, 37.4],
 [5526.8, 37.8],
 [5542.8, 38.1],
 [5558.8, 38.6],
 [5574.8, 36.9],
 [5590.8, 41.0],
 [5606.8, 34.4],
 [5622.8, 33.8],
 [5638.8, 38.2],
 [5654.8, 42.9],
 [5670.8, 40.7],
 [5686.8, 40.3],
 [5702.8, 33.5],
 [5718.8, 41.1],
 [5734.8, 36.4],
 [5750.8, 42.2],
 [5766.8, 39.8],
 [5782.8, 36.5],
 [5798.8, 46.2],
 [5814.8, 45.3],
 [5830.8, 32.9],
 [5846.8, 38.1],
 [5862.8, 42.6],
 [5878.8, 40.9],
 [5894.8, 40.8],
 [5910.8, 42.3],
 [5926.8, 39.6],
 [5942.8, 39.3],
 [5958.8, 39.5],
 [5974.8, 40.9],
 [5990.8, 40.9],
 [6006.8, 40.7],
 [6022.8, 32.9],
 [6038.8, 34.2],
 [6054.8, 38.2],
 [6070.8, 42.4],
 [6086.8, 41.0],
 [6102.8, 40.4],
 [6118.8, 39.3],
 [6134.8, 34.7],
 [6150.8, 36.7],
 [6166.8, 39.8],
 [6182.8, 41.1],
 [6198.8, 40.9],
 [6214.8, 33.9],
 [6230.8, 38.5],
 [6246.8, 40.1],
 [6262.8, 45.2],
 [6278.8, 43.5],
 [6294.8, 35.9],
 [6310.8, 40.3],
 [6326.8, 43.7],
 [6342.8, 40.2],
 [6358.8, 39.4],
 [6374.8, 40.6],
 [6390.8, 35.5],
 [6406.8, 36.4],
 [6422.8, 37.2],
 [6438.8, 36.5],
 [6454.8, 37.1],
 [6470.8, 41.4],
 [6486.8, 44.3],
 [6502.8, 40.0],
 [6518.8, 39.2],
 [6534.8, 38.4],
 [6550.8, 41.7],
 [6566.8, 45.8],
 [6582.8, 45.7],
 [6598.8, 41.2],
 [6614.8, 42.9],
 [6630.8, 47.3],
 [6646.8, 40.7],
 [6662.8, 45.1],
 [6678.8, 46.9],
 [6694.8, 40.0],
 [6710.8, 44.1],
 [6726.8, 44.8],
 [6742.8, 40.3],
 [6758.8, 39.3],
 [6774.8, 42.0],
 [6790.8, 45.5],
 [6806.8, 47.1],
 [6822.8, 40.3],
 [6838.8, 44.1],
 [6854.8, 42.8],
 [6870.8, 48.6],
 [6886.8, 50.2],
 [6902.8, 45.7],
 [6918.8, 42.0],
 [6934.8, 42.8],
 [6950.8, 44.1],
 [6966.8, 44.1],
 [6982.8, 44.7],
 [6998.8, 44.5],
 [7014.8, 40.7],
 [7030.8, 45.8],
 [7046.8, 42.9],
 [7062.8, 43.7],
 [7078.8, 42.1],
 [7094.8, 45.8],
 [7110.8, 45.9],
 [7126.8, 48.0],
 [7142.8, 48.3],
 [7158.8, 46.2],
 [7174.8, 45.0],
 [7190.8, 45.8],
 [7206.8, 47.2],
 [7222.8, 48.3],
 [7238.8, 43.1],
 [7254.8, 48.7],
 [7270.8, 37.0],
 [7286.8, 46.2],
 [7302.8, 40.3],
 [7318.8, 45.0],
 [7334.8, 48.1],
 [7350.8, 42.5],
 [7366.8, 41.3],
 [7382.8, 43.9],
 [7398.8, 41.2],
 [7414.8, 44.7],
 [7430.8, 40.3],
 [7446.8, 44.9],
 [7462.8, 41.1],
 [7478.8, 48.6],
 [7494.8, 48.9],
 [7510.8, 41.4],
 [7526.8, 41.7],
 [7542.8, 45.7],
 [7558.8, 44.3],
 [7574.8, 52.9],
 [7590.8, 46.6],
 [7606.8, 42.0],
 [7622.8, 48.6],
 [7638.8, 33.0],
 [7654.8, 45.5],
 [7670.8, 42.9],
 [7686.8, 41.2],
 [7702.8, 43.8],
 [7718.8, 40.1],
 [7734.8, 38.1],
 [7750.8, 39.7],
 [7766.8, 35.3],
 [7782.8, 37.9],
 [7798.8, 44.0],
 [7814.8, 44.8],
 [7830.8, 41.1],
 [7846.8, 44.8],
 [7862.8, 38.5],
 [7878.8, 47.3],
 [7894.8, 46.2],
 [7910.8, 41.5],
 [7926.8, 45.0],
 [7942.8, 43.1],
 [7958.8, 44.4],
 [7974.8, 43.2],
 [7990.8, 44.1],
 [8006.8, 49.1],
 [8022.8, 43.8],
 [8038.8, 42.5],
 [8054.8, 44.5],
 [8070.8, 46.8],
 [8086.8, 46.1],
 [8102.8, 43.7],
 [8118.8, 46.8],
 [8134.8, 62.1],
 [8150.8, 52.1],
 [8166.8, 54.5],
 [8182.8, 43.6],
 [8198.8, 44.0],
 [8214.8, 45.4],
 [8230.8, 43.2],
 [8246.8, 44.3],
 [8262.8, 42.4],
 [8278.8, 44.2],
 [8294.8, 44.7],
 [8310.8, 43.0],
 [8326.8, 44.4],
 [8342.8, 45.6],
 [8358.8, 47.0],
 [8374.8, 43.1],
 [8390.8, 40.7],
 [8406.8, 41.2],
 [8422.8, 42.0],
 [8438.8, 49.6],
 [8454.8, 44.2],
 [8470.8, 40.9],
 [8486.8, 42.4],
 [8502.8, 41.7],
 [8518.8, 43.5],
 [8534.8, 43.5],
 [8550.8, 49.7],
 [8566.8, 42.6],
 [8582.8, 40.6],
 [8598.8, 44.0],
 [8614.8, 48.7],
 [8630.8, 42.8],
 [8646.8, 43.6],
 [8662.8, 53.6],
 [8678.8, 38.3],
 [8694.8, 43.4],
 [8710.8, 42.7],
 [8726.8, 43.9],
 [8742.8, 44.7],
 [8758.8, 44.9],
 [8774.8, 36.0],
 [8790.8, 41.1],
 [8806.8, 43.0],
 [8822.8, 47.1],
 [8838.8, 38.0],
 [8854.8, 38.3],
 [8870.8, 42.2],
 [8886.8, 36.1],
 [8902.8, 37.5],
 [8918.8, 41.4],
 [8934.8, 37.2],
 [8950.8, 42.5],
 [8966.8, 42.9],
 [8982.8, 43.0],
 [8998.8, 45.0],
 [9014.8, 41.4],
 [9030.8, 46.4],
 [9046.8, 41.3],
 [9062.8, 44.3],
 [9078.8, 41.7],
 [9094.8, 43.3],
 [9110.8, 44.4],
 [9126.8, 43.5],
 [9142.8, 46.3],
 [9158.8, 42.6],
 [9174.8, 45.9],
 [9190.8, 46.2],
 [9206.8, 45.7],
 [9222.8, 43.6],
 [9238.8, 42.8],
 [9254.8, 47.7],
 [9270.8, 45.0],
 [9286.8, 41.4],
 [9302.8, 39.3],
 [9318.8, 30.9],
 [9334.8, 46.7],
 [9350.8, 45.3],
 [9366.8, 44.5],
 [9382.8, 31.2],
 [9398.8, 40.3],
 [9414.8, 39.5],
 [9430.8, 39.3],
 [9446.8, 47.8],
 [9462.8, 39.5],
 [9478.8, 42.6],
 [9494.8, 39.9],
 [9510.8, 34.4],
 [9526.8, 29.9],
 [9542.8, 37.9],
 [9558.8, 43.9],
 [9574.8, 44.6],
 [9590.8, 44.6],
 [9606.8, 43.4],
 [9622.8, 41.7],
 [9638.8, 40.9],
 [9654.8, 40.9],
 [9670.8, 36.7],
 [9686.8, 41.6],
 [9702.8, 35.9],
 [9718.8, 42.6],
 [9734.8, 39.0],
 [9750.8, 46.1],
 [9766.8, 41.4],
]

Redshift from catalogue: 0.24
